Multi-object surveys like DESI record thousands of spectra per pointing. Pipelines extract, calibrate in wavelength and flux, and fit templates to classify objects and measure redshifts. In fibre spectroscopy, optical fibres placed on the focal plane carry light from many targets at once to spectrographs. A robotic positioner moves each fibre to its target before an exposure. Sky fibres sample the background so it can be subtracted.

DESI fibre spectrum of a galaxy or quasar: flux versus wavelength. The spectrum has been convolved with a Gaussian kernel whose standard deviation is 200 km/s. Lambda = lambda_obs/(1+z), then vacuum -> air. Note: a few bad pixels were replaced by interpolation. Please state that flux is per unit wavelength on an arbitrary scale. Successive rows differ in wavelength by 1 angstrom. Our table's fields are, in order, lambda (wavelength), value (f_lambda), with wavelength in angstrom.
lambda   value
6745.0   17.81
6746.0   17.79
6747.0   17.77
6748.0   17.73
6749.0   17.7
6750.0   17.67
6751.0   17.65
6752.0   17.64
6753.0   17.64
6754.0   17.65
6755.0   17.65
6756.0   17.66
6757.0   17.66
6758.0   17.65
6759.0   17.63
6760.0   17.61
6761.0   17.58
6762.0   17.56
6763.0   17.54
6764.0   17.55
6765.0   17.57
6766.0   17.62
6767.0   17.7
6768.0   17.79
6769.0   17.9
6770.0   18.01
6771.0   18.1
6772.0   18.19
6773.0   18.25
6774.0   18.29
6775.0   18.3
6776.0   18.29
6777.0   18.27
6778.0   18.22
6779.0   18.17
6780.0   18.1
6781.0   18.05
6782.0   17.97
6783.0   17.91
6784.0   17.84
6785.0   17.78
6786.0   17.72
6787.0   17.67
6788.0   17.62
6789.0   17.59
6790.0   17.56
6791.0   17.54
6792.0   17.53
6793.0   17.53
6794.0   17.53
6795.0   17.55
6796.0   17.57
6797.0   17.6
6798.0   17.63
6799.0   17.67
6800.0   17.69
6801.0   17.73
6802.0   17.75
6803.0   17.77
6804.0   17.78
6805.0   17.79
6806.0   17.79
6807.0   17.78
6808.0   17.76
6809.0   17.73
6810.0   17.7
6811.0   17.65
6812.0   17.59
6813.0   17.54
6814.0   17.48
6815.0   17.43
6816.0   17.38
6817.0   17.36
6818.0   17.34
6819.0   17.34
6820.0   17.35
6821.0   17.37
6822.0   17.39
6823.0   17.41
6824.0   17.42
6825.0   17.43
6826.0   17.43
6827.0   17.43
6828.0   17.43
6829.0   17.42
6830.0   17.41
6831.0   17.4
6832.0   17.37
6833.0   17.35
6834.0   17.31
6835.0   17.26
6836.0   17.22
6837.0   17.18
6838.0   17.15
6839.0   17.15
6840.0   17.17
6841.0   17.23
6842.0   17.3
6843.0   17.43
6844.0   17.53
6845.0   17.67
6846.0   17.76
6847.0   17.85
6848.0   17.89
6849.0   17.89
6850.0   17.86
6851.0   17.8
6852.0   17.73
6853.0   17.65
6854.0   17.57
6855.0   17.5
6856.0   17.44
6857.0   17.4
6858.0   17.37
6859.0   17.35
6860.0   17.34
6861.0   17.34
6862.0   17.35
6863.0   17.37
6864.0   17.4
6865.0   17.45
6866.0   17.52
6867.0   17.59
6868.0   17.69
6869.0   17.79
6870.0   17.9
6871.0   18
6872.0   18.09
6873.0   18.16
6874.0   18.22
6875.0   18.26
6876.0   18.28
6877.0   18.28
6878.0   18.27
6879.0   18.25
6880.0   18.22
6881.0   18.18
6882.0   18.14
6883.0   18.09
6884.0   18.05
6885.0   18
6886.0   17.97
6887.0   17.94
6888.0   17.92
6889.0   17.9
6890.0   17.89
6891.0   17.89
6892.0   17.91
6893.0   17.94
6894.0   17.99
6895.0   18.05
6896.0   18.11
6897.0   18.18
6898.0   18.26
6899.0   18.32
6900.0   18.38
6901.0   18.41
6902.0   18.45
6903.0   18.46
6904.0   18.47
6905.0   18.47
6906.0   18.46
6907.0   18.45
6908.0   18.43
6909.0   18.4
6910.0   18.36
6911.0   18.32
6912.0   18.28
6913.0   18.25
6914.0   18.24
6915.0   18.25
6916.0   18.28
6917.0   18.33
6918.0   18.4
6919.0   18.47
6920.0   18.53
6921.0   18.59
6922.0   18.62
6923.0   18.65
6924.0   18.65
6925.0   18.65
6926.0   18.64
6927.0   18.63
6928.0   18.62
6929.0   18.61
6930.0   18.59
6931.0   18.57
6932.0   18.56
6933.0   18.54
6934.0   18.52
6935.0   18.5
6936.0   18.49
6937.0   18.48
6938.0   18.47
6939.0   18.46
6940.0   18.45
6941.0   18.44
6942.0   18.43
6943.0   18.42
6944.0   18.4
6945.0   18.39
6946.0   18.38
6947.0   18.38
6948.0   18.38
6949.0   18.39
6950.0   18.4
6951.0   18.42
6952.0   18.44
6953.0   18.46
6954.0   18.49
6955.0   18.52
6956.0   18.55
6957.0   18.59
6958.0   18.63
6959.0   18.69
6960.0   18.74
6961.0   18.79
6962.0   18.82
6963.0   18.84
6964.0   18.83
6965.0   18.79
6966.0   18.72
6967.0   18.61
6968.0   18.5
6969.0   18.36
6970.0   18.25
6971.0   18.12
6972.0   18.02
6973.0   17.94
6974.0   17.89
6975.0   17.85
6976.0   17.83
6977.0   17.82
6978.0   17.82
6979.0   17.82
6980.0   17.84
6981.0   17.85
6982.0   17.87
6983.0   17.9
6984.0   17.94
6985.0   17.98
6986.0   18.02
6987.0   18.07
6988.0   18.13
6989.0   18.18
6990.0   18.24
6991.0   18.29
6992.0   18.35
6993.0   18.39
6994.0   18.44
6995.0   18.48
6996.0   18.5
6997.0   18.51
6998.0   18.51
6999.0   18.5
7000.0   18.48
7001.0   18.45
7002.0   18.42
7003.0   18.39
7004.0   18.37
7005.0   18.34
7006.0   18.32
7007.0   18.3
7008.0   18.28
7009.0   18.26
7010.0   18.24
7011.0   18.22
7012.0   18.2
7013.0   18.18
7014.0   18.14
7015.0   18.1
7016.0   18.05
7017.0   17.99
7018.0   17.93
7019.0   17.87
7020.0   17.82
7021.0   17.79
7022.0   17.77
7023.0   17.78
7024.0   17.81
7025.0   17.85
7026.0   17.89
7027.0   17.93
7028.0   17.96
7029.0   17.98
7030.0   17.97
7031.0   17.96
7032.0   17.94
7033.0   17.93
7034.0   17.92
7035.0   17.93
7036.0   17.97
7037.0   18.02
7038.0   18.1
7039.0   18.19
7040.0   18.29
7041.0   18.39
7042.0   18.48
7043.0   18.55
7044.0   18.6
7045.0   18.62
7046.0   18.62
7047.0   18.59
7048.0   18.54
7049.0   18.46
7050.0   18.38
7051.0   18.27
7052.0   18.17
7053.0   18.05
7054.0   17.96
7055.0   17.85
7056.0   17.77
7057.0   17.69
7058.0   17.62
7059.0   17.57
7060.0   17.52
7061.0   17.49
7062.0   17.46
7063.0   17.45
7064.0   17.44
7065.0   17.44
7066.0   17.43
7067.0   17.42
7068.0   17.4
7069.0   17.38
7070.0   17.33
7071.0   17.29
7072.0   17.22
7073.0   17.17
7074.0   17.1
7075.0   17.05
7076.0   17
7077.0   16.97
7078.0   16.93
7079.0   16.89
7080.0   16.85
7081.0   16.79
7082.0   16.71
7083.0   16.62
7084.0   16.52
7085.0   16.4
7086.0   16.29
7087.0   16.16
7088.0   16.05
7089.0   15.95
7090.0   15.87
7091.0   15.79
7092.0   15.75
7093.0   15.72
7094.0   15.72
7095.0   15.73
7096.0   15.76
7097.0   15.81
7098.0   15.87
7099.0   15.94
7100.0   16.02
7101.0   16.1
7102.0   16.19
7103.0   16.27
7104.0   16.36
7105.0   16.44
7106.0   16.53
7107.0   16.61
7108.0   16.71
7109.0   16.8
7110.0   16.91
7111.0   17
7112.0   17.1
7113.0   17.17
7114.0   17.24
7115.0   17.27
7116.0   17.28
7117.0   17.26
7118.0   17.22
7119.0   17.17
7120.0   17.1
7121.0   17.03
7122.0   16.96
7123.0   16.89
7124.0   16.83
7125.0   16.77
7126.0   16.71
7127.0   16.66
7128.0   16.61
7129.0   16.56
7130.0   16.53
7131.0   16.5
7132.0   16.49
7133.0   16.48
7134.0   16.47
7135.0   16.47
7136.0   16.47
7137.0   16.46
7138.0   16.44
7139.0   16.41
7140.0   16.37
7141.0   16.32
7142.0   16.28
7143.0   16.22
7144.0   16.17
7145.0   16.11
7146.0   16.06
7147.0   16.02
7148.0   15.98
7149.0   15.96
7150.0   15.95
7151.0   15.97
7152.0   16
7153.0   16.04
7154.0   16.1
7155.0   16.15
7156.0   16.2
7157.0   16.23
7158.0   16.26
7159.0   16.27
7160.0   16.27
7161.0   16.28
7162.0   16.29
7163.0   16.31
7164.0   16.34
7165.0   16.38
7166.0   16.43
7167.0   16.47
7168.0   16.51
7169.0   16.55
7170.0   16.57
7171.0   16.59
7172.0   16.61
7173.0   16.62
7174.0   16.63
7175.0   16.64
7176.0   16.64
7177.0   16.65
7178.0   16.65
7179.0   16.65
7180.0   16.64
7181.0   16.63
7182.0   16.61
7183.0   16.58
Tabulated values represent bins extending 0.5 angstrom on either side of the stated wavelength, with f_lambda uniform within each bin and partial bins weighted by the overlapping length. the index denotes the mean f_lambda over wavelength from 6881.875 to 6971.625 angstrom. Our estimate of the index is 18.4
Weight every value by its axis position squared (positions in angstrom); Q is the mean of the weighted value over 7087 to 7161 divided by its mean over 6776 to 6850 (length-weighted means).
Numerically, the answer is 1.0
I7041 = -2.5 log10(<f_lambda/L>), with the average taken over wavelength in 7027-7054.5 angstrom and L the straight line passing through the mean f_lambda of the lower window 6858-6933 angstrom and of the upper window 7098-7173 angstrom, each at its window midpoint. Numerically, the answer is -0.065 mag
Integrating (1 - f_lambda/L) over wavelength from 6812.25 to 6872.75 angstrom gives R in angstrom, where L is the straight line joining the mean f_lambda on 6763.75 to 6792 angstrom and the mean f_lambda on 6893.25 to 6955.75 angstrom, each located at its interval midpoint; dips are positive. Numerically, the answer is 2.2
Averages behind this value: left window 17.9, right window 18.4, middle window 17.5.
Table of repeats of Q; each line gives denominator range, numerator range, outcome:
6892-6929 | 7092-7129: 0.96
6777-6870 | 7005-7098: 1.07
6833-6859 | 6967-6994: 1.07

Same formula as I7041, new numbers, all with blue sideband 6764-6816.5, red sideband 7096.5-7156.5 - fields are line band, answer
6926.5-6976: -0.08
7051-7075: -0.05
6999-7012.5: -0.08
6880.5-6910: -0.05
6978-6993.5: -0.06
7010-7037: -0.07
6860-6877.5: -0.02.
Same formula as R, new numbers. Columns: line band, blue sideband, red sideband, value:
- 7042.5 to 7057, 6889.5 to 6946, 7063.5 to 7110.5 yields -1.1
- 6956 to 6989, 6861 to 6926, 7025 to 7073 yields -0.4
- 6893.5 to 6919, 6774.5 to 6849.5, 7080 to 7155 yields -1.6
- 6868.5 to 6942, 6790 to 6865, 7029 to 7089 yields -3.2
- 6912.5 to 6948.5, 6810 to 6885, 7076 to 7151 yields -2.6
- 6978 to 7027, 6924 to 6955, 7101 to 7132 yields -0.7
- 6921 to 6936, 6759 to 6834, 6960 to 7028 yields -0.5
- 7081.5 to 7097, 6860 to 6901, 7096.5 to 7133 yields 0.7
